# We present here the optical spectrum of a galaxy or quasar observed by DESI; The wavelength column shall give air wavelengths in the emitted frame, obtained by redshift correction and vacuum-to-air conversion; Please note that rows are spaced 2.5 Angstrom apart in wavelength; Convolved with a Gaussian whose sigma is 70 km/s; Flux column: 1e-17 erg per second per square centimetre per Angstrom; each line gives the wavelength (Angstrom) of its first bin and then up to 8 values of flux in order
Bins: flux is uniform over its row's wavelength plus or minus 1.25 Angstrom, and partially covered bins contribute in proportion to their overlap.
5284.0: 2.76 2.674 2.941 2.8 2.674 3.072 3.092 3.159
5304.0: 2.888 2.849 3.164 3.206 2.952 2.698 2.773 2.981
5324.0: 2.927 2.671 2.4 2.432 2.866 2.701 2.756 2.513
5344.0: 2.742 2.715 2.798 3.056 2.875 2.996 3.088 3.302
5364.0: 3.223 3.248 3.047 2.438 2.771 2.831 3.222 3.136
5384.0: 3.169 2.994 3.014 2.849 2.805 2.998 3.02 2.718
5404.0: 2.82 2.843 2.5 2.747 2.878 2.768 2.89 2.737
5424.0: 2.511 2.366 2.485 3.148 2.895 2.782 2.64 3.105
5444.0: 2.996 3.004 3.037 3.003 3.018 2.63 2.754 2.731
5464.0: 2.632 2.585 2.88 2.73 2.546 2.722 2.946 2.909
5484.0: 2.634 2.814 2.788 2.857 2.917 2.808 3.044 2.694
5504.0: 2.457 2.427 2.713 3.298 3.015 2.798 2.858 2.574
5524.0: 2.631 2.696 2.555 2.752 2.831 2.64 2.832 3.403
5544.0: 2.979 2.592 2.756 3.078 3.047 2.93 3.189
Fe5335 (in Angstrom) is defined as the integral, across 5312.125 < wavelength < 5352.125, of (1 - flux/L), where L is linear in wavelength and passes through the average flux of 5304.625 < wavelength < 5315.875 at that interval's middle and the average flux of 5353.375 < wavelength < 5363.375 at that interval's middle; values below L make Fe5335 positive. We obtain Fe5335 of 3.89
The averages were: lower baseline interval 3.02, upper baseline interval 3.09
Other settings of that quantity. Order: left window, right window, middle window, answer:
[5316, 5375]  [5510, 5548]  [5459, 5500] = 0.72 Angstrom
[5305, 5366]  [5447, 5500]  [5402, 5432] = 1.27 Angstrom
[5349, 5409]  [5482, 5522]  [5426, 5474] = 0.96 Angstrom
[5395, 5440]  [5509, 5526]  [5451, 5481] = 0.43 Angstrom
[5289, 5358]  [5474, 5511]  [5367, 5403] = -1.50 Angstrom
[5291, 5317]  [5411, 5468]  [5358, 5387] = -1.57 Angstrom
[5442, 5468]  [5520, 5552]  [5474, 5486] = 0.22 Angstrom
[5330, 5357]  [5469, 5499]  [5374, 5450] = -2.23 Angstrom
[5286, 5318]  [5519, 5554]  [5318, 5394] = 0.67 Angstrom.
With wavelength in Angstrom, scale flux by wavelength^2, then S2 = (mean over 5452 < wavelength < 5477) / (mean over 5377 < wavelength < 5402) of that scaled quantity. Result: 0.94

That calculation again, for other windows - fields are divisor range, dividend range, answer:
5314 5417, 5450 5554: 1.03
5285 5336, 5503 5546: 1.06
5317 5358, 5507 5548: 1.09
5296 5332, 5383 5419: 1.02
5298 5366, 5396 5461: 1.01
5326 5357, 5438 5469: 1.09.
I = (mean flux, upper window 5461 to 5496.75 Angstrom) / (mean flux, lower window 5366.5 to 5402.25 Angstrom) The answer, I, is 0.94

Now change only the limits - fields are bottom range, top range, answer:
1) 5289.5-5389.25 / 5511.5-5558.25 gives 0.98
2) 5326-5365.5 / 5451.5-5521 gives 0.99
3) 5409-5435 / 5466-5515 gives 1.02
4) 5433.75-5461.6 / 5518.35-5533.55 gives 0.93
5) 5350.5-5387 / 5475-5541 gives 0.92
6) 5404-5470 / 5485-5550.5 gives 1.00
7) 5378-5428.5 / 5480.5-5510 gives 0.97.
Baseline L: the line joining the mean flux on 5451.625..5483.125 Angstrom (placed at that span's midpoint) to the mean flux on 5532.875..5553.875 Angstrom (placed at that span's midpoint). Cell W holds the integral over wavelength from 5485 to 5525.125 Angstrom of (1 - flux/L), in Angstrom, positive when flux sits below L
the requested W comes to 0.53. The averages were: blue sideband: 2.76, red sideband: 2.9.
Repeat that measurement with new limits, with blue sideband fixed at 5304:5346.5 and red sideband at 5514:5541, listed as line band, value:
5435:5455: -1.31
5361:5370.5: -1.35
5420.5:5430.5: 0.85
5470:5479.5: 0.13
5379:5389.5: -1.22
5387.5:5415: -0.61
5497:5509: 0.36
